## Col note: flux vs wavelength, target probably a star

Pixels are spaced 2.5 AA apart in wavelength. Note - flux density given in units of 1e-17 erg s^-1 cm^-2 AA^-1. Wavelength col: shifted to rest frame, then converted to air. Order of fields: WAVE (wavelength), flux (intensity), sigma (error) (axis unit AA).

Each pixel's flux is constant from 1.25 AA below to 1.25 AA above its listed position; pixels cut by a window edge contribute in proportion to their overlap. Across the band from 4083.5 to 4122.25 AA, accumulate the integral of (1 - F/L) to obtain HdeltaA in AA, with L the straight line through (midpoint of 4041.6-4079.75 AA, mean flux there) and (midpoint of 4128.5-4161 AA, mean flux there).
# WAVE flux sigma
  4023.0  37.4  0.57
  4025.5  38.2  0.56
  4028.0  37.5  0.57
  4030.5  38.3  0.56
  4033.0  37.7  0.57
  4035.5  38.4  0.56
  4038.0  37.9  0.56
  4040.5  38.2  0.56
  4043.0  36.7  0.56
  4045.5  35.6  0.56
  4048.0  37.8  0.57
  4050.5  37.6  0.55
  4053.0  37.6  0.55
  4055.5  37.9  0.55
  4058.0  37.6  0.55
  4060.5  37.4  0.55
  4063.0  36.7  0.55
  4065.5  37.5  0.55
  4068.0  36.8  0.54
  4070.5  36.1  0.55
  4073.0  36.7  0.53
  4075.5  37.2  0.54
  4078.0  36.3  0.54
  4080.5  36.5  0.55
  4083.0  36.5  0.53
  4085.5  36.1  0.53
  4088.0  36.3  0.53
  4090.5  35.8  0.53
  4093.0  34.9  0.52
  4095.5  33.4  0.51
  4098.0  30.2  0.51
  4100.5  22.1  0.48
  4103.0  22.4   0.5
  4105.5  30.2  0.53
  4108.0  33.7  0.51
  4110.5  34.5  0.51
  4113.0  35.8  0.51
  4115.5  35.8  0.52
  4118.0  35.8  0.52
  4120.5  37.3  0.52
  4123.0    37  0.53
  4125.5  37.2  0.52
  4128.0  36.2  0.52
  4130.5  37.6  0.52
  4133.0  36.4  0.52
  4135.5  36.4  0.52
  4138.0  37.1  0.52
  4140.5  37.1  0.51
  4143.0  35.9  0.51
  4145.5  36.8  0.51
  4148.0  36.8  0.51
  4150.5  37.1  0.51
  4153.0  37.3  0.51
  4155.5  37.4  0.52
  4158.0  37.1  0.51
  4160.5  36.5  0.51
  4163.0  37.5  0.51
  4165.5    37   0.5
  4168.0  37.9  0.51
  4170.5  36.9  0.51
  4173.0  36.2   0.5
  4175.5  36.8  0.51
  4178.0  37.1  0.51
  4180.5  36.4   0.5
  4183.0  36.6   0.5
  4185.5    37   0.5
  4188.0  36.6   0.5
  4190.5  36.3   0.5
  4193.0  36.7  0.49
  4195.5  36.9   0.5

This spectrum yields 4.1 AA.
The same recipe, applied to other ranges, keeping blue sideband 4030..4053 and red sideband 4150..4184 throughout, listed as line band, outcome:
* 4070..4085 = 0.3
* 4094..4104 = 2.7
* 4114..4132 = 0.2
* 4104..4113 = 1.0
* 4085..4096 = 0.6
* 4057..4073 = 0.2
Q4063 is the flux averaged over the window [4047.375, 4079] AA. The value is 37.2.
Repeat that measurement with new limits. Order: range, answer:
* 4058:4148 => 35.2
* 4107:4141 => 36.3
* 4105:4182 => 36.5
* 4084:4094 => 35.8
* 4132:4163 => 36.9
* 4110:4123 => 36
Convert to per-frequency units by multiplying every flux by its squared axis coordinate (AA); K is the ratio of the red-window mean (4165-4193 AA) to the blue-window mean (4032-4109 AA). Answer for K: 1.1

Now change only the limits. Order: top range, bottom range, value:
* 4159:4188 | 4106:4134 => 1.05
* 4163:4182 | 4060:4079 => 1.05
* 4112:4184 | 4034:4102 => 1.06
